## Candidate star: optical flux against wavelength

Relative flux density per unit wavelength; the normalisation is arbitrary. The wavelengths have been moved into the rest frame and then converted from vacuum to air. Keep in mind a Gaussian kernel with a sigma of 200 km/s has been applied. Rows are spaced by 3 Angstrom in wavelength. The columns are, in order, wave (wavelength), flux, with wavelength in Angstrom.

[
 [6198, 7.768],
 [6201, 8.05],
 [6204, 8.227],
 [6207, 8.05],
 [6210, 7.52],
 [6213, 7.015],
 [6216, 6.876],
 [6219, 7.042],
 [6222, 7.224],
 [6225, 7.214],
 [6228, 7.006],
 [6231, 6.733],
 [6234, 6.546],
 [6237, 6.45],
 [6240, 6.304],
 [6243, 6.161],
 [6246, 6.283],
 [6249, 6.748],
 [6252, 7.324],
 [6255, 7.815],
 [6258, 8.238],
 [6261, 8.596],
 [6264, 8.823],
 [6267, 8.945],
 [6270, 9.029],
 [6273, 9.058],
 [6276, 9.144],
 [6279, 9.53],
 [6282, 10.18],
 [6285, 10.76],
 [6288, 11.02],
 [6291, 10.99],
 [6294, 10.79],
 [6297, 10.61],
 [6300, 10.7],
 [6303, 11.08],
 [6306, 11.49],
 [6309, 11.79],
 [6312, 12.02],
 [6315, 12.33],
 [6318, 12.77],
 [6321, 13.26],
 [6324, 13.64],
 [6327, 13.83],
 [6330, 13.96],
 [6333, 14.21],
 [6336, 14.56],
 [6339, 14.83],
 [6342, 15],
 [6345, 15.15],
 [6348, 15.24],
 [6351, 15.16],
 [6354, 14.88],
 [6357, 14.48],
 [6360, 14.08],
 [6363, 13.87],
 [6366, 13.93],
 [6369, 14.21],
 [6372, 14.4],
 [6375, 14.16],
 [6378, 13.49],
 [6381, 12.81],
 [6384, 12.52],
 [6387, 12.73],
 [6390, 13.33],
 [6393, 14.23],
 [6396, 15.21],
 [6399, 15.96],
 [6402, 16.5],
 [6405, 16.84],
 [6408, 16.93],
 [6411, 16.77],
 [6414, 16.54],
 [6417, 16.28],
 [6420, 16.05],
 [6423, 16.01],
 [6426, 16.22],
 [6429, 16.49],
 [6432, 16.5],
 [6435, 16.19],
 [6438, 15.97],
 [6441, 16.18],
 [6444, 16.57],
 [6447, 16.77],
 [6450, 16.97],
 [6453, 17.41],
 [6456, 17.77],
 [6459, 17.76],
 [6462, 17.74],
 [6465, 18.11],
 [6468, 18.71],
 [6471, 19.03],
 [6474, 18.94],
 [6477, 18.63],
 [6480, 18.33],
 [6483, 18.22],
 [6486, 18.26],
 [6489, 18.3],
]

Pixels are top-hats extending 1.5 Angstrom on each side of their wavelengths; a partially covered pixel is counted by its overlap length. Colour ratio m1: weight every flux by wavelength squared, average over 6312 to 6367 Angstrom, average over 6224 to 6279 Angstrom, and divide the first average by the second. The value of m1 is 1.9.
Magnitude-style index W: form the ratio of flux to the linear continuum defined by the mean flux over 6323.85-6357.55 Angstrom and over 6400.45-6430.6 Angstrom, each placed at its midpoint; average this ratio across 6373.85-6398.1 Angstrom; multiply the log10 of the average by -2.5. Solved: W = 0.16 mag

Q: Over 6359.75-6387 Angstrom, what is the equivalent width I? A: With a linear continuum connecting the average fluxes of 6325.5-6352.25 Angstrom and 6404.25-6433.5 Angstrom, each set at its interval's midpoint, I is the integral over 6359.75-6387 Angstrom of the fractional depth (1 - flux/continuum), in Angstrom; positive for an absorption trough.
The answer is 3.1 Angstrom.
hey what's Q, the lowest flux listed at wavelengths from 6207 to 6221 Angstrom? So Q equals 6.876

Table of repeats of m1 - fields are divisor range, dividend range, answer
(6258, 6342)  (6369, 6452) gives 1.40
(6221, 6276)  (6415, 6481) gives 2.43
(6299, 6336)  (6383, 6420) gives 1.24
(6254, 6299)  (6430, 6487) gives 1.94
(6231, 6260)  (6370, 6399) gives 2.09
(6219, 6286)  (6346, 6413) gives 1.93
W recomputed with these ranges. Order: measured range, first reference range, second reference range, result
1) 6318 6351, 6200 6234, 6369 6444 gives -0.17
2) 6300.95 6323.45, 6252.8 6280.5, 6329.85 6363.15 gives 0.00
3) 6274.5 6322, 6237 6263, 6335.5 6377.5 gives -0.06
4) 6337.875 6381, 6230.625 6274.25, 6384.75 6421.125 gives -0.10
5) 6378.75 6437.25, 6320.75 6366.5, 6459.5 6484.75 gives 0.07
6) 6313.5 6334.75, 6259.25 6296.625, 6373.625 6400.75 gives -0.17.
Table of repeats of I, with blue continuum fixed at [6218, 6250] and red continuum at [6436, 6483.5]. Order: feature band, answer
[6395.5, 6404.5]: -0.8 Angstrom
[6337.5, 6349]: -2.9 Angstrom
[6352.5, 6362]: -1.3 Angstrom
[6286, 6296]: -1.5 Angstrom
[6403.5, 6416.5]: -1.3 Angstrom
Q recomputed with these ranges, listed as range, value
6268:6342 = 9.029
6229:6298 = 6.161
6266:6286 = 8.945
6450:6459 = 16.97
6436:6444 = 15.97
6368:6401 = 12.52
